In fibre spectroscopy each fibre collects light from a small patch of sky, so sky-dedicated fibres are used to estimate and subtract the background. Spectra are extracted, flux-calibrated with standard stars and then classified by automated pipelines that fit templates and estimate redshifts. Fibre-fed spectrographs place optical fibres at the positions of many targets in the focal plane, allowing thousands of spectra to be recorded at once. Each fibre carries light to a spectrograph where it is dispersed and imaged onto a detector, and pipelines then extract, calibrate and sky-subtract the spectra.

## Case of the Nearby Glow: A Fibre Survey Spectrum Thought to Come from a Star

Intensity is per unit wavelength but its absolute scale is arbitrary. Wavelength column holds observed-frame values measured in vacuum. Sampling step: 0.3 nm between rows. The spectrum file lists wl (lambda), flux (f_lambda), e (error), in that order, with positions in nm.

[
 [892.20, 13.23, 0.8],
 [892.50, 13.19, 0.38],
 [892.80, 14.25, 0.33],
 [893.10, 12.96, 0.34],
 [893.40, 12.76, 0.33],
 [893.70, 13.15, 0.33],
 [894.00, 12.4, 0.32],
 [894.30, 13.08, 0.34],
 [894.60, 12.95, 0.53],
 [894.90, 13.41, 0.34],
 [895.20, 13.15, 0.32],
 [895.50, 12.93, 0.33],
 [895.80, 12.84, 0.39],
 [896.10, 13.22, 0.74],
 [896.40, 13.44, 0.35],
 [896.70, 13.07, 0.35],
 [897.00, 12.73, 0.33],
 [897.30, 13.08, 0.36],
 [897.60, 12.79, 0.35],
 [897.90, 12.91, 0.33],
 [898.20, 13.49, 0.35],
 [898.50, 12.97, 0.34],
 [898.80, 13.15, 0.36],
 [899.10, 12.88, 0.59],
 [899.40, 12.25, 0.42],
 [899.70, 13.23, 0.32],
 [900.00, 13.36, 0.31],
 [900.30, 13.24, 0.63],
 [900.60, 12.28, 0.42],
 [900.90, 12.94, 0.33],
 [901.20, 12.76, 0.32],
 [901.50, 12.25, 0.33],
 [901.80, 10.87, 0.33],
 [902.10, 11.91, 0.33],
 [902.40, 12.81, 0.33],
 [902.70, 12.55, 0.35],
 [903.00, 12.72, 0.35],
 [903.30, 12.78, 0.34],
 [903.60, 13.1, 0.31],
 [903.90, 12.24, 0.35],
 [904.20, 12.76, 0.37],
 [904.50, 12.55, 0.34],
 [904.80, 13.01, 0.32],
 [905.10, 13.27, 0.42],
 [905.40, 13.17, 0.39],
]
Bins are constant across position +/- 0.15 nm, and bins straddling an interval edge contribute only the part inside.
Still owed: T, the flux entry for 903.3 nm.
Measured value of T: 12.78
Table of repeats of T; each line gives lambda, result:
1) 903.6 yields 13.1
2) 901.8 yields 10.87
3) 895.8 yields 12.84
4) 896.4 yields 13.44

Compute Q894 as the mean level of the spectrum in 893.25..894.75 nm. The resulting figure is 12.9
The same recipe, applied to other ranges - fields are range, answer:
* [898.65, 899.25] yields 13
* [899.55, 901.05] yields 13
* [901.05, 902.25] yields 11.9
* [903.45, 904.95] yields 12.7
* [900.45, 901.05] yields 12.6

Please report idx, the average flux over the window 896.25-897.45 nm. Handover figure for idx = 13.1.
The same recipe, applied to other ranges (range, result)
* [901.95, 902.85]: 12.4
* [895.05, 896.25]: 13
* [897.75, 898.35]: 13.2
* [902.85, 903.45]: 12.8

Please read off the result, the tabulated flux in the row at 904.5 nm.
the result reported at 12.55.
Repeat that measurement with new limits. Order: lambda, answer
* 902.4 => 12.81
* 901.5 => 12.25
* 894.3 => 13.08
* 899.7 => 13.23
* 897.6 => 12.79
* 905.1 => 13.27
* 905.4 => 13.17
